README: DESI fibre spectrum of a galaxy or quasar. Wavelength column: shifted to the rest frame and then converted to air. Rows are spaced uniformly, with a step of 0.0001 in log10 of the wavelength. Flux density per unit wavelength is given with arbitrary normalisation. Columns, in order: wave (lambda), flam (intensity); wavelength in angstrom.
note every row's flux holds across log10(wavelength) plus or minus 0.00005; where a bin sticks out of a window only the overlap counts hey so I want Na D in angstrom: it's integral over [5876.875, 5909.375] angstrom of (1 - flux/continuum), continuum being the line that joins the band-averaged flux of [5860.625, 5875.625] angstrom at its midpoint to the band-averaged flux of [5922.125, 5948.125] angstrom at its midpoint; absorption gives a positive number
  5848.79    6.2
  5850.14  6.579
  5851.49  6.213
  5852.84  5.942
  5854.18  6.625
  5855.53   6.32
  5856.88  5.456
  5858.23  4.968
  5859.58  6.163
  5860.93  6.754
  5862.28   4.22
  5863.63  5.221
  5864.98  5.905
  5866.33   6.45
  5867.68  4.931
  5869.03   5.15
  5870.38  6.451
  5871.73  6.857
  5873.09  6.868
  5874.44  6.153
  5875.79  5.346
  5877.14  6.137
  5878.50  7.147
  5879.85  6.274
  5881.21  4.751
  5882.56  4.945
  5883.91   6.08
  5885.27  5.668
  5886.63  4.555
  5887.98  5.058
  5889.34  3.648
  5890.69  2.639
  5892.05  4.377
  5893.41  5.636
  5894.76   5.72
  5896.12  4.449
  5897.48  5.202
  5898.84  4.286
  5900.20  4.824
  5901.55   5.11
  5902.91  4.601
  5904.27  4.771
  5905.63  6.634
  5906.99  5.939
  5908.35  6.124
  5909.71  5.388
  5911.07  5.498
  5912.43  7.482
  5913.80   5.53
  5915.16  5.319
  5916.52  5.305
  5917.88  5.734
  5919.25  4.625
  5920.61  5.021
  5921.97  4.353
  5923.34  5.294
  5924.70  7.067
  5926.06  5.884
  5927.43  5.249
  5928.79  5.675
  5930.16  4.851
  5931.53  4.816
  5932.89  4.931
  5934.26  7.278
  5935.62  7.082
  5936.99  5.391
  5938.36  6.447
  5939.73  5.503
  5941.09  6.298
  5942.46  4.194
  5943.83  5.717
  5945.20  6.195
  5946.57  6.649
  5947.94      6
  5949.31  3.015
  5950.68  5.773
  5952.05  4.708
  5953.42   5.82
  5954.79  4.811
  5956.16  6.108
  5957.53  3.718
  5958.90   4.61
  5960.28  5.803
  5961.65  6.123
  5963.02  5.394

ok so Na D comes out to 3.65 angstrom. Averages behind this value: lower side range 5.87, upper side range 5.78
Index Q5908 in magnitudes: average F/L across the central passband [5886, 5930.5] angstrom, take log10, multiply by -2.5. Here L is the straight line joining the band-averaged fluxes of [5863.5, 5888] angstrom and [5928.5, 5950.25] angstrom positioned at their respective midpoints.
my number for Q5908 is 0.10 mag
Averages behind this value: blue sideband 5.82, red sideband 5.63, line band 5.21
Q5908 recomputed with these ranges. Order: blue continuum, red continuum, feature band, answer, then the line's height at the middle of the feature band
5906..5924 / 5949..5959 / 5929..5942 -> -0.12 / 5.2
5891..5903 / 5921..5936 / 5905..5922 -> -0.08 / 5.27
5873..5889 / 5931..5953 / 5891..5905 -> 0.17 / 5.65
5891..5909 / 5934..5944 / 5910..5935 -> 0.01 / 5.61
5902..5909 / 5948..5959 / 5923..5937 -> -0.11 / 5.24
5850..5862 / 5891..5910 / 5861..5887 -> -0.02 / 5.68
